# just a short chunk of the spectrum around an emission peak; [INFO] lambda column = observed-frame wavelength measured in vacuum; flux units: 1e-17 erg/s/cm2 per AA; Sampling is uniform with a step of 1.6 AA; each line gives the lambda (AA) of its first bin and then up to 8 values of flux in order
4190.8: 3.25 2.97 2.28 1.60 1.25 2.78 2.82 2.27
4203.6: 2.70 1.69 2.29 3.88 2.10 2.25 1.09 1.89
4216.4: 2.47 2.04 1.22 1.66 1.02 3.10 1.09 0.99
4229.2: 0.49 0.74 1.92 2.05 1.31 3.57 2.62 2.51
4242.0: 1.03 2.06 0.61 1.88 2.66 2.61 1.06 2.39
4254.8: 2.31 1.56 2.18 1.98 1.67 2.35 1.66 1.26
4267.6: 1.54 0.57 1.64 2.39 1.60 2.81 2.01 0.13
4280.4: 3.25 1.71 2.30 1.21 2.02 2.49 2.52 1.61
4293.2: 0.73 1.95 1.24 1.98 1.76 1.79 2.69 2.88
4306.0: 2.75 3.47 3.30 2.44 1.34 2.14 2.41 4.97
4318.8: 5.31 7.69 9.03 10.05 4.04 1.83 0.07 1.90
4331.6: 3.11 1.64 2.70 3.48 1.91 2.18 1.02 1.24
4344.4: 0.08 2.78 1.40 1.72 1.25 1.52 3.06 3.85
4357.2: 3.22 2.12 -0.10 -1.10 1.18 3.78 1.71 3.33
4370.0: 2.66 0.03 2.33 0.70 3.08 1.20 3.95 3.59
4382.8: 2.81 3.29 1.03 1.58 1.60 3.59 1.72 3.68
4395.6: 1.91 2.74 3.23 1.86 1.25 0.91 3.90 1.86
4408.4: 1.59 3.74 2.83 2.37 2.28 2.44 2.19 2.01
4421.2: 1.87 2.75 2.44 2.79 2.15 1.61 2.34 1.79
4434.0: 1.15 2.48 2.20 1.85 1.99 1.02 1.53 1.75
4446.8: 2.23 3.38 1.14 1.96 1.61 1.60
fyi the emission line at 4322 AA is [O II]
